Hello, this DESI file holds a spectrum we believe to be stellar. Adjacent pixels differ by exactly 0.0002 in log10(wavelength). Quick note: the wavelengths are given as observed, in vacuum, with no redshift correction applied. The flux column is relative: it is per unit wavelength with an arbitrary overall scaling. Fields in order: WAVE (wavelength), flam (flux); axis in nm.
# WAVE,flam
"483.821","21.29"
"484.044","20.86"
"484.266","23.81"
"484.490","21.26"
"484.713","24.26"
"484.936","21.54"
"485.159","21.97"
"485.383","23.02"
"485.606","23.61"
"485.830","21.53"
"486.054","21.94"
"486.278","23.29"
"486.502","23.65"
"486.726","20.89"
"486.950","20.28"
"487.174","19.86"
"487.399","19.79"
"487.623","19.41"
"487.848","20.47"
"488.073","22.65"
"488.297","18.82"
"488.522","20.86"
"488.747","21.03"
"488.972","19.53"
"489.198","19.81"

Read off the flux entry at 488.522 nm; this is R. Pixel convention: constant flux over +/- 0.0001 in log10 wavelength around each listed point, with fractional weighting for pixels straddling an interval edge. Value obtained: 20.86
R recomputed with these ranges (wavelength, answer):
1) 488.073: 22.65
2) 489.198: 19.81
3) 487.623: 19.41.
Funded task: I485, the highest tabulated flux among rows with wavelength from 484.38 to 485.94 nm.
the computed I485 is 24.26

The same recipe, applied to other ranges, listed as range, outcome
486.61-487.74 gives 20.89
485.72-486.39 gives 23.29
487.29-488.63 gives 22.65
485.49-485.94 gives 23.61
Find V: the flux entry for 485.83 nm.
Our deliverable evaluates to 21.53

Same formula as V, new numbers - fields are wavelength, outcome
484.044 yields 20.86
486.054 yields 21.94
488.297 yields 18.82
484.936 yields 21.54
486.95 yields 20.28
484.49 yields 21.26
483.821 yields 21.29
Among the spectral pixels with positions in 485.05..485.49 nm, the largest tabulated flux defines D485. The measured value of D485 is 23.02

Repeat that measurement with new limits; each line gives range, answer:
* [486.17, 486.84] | 23.65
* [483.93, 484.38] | 23.81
